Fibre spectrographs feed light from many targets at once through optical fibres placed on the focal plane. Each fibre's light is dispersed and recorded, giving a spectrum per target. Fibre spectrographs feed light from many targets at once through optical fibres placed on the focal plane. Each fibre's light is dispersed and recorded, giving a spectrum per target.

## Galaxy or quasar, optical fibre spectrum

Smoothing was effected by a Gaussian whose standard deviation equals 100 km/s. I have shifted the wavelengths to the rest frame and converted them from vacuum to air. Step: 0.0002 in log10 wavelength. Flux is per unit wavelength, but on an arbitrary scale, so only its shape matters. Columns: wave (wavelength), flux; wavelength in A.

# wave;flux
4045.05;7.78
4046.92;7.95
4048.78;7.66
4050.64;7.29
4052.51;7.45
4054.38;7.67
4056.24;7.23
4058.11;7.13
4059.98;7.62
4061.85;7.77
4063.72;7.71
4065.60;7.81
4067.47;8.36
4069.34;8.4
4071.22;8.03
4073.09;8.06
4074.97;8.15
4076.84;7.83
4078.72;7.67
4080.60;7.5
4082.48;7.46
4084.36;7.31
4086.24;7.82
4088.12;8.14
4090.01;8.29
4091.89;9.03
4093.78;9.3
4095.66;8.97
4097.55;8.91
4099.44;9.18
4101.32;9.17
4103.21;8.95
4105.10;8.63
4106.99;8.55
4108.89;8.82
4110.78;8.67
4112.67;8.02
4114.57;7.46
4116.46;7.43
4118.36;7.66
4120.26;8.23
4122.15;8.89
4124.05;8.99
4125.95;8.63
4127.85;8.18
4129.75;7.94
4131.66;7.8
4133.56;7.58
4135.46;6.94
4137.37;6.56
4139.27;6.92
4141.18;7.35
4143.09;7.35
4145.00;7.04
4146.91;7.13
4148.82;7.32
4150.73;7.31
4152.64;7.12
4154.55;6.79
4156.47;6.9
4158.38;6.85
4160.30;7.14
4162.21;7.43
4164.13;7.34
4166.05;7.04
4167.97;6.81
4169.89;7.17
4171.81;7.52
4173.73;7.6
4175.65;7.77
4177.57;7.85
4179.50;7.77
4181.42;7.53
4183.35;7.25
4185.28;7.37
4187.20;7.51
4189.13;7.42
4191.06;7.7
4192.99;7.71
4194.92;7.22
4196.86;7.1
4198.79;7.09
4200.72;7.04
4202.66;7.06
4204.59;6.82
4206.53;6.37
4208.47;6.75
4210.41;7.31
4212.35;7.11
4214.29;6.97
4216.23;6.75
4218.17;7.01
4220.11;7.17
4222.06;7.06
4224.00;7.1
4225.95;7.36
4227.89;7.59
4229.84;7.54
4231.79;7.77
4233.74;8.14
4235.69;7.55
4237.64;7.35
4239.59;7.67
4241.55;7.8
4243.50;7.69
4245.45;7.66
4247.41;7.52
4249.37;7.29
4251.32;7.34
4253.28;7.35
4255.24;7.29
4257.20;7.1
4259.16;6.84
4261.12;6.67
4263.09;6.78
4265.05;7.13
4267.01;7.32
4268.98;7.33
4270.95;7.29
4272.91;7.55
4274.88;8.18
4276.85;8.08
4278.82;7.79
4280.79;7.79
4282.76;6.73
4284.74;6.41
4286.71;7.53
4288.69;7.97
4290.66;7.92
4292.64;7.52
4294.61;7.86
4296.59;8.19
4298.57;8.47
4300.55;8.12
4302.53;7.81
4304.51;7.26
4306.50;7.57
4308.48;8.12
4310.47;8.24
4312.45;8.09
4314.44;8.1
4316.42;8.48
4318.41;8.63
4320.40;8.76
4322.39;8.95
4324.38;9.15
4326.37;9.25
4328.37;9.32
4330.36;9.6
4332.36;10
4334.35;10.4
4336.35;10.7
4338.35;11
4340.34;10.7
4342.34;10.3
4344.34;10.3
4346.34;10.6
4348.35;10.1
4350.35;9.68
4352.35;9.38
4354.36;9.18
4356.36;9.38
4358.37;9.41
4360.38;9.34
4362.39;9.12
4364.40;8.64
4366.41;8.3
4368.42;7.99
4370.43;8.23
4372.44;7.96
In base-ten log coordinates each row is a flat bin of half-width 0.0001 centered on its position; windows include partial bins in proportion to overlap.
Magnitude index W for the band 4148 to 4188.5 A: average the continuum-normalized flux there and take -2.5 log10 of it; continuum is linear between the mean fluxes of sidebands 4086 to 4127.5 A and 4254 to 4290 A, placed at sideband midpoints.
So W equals 0.11 mag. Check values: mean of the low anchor 8.54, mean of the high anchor 7.33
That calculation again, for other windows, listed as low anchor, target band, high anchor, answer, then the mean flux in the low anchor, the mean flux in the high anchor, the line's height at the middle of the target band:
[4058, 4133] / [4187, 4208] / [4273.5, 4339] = 0.16 mag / 8.22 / 8.41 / 8.31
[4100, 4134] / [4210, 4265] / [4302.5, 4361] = 0.21 mag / 8.33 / 9.29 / 8.87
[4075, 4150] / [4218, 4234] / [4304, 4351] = 0.18 mag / 8.04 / 9.32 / 8.72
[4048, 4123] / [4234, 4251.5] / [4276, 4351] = 0.13 mag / 8.11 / 8.73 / 8.53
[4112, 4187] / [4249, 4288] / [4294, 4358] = 0.18 mag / 7.48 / 9.13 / 8.59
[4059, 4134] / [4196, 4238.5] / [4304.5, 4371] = 0.21 mag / 8.23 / 9.22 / 8.72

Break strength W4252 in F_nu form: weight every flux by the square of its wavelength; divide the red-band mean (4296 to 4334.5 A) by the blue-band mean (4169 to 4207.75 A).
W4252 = 1.24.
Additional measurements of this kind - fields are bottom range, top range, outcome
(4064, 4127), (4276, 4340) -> 1.13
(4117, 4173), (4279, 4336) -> 1.21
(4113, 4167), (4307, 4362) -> 1.38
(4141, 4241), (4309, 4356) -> 1.40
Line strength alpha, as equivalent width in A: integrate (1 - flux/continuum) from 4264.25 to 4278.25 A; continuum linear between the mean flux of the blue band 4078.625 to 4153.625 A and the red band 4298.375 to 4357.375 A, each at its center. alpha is 2.1 A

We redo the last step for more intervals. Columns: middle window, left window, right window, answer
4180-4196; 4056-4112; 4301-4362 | 2.2 A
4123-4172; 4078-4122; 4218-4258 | 4.1 A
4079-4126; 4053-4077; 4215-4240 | -4.1 A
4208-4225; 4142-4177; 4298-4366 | 1.8 A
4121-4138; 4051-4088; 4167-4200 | -0.9 A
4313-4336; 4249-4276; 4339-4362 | -0.2 A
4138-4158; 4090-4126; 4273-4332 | 3.3 A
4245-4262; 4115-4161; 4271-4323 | 1.3 A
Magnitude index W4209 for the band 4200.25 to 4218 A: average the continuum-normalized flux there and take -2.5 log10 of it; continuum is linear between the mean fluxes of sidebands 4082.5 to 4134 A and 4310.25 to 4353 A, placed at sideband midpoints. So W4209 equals 0.277 mag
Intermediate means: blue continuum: 8.38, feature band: 6.91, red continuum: 9.56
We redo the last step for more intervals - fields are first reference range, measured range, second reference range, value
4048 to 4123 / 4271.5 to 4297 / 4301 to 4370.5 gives 0.170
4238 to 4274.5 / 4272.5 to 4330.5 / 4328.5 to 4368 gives 0.056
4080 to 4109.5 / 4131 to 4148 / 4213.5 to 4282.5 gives 0.143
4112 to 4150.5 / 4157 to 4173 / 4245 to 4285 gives 0.060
